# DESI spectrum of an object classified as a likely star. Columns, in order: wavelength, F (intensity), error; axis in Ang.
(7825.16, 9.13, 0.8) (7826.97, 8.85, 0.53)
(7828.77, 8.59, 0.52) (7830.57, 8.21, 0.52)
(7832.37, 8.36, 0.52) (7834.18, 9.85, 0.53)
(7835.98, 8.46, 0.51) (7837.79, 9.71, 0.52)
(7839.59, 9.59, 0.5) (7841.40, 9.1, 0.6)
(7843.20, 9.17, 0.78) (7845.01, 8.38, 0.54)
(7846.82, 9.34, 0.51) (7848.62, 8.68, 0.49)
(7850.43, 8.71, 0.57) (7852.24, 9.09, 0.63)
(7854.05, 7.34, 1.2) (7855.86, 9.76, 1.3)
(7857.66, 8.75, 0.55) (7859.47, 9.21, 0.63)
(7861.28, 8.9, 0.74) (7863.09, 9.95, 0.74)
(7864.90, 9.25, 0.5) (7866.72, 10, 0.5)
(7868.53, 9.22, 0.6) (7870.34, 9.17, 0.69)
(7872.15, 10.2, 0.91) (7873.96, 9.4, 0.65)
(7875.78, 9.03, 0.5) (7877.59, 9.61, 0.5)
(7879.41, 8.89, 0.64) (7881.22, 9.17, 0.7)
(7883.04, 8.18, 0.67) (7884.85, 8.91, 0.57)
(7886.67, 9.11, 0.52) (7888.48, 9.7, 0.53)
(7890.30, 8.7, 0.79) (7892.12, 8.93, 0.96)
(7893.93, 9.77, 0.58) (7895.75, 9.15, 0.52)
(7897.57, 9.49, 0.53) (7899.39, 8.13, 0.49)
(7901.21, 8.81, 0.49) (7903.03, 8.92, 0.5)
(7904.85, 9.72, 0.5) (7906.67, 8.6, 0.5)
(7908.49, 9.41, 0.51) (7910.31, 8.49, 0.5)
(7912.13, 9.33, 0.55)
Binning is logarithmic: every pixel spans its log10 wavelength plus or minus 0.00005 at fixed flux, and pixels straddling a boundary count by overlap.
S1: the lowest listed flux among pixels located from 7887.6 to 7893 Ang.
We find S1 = 8.7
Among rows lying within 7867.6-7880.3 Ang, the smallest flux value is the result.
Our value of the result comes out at 8.89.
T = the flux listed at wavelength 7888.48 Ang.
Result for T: 9.7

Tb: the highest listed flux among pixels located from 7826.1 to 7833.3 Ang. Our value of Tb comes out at 8.85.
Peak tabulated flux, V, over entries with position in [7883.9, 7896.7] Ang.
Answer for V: 9.77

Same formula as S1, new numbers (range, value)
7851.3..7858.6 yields 7.34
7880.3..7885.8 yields 8.18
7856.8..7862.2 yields 8.75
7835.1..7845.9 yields 8.38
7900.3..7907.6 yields 8.6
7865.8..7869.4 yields 9.22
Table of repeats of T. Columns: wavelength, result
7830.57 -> 8.21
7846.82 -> 9.34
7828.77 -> 8.59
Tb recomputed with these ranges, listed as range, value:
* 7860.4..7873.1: 10.2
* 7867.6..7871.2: 9.22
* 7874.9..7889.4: 9.7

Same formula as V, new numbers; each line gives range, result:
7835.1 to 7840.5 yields 9.71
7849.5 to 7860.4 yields 9.76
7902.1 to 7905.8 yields 9.72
